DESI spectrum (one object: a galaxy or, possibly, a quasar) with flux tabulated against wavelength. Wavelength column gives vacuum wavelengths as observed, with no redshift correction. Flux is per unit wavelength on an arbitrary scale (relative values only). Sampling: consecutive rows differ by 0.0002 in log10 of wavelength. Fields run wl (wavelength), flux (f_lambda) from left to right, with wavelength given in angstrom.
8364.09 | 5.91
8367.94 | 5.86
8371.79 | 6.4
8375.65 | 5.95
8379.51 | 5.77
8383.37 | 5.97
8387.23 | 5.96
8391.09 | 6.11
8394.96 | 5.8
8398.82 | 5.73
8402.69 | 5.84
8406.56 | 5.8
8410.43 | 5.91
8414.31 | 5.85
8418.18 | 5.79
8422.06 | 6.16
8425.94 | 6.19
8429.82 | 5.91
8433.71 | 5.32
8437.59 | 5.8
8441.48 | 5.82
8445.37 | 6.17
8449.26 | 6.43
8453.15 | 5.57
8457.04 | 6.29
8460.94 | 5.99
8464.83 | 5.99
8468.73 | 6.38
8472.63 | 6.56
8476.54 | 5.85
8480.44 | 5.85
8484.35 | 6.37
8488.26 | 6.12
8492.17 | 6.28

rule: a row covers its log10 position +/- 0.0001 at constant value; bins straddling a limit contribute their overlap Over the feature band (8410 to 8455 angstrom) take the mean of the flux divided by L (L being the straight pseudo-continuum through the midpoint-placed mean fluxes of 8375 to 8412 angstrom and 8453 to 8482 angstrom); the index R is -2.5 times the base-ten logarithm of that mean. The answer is 0.02 mag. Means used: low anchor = 5.88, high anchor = 6.09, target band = 5.91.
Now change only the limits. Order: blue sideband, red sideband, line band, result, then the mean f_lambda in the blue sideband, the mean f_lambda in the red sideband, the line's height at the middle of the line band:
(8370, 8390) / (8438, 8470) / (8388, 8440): 0.03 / 6.01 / 6.06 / 6.03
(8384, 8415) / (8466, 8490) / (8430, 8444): 0.06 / 5.88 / 6.18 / 6.02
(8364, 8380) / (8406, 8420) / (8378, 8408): 0.01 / 6.01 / 5.84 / 5.92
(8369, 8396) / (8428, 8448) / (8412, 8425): -0.01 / 6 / 5.82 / 5.88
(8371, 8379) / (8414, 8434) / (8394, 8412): 0.03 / 6.07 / 5.92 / 5.98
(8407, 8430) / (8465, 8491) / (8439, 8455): 0.01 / 5.96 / 6.18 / 6.06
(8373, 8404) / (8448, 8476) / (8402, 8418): 0.02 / 5.9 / 6.15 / 5.98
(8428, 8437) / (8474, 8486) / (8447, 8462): -0.05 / 5.64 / 6.04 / 5.82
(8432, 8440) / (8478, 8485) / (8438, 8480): -0.05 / 5.58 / 6.04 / 5.82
